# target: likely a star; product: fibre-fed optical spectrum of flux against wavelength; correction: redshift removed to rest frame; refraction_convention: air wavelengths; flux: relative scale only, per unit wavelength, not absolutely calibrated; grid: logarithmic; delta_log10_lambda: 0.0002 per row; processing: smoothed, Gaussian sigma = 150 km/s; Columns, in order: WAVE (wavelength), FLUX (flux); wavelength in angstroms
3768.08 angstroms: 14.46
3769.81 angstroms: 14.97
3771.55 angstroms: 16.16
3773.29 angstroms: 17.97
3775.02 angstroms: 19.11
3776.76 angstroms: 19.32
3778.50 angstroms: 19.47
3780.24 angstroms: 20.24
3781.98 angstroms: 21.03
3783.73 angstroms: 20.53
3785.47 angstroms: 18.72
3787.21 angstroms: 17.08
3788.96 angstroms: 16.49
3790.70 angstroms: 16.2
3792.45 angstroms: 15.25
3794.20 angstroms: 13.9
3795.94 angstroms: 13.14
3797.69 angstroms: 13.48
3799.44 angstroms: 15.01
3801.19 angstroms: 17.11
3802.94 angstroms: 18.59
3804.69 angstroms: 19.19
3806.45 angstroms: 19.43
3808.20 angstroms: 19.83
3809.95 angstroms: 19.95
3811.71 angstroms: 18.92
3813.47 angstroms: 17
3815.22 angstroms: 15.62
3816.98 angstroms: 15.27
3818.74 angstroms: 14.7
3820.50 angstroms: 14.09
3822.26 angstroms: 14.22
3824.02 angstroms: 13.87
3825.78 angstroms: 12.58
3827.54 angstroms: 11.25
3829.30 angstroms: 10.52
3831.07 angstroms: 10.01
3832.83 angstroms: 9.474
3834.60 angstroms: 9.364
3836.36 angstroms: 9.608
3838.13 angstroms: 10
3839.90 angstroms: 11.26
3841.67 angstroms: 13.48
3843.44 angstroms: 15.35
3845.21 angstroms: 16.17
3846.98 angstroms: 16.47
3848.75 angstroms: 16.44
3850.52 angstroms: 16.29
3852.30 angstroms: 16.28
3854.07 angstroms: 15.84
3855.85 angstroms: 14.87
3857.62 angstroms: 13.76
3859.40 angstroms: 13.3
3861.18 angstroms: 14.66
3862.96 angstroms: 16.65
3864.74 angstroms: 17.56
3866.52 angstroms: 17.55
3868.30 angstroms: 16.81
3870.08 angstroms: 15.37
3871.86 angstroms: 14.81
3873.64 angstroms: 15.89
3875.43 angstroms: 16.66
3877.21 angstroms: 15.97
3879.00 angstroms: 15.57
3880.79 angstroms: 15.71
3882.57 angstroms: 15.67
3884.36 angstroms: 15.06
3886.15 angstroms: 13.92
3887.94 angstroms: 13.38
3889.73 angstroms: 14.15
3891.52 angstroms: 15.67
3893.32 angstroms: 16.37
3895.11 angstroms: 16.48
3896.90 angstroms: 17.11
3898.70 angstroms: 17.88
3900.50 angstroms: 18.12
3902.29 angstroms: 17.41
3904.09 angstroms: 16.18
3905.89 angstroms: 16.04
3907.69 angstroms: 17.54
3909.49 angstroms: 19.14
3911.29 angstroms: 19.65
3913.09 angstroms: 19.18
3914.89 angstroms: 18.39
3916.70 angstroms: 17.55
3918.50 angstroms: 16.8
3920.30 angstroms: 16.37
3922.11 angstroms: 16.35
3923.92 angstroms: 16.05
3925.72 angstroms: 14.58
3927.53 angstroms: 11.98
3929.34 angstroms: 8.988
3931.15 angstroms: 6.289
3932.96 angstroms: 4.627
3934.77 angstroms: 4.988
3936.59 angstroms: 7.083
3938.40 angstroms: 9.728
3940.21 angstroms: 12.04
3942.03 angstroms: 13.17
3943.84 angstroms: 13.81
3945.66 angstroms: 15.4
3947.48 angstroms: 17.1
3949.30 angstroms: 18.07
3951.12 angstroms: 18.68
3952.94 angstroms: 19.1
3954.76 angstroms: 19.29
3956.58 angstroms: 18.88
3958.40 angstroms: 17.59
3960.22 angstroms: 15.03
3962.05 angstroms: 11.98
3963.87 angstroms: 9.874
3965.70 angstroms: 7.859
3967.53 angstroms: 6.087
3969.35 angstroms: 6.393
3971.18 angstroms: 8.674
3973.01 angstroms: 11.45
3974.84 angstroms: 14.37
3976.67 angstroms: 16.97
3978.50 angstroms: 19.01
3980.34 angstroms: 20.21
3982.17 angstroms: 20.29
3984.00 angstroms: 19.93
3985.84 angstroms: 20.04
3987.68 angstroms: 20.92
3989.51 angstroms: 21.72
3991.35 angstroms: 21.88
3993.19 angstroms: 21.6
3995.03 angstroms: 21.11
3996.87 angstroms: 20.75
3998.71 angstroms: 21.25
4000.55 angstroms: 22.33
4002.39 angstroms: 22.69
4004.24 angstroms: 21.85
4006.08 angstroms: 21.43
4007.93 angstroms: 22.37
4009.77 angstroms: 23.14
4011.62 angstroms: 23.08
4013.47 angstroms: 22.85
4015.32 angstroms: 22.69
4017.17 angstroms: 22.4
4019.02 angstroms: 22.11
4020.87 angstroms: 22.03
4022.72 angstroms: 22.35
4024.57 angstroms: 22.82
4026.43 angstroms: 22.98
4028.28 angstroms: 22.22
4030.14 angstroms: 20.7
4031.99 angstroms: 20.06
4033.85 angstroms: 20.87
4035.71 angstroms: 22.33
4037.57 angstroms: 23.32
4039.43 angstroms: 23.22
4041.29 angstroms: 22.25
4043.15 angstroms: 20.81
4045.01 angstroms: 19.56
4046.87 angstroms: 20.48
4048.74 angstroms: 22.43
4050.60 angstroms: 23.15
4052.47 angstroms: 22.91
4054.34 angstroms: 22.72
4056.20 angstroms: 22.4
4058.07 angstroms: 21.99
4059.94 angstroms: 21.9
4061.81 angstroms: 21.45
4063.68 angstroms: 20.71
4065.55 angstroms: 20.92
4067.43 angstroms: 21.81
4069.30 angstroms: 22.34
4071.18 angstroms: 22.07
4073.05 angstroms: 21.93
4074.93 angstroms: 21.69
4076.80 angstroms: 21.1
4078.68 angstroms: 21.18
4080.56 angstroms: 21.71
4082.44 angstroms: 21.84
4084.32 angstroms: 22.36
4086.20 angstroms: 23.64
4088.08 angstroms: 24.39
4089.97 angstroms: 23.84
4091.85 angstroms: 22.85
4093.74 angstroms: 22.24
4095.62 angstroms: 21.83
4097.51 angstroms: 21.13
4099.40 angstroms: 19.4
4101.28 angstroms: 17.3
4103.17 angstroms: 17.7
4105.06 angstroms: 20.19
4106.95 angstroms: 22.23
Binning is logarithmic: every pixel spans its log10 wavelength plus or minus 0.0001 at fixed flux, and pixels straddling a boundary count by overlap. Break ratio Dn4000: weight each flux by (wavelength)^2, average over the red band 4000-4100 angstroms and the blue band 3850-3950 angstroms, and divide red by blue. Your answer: 1.6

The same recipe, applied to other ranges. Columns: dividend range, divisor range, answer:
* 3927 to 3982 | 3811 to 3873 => 0.96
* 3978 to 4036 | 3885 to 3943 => 1.57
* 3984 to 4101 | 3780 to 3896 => 1.58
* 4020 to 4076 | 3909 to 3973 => 1.71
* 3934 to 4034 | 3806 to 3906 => 1.27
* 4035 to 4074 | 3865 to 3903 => 1.49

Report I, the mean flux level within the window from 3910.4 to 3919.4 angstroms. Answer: 18.3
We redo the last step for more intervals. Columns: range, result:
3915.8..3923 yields 16.8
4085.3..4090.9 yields 23.9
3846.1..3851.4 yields 16.4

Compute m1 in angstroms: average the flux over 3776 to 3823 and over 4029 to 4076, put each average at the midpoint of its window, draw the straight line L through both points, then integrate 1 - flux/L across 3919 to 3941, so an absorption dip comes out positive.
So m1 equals 9.8 angstroms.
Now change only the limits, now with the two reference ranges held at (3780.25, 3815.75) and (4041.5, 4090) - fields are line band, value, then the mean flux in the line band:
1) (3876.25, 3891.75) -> 3.2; 15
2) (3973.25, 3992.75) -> 1.2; 19.3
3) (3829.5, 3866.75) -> 8.9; 13.9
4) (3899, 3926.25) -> 2.8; 17.3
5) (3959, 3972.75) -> 7.2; 9.69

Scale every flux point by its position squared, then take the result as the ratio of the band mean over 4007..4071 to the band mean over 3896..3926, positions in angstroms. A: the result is 1.4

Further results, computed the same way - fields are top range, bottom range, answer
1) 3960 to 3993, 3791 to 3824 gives 1.03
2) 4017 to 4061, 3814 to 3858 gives 1.81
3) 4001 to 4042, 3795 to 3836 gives 1.67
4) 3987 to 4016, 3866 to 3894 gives 1.51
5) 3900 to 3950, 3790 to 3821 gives 0.92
